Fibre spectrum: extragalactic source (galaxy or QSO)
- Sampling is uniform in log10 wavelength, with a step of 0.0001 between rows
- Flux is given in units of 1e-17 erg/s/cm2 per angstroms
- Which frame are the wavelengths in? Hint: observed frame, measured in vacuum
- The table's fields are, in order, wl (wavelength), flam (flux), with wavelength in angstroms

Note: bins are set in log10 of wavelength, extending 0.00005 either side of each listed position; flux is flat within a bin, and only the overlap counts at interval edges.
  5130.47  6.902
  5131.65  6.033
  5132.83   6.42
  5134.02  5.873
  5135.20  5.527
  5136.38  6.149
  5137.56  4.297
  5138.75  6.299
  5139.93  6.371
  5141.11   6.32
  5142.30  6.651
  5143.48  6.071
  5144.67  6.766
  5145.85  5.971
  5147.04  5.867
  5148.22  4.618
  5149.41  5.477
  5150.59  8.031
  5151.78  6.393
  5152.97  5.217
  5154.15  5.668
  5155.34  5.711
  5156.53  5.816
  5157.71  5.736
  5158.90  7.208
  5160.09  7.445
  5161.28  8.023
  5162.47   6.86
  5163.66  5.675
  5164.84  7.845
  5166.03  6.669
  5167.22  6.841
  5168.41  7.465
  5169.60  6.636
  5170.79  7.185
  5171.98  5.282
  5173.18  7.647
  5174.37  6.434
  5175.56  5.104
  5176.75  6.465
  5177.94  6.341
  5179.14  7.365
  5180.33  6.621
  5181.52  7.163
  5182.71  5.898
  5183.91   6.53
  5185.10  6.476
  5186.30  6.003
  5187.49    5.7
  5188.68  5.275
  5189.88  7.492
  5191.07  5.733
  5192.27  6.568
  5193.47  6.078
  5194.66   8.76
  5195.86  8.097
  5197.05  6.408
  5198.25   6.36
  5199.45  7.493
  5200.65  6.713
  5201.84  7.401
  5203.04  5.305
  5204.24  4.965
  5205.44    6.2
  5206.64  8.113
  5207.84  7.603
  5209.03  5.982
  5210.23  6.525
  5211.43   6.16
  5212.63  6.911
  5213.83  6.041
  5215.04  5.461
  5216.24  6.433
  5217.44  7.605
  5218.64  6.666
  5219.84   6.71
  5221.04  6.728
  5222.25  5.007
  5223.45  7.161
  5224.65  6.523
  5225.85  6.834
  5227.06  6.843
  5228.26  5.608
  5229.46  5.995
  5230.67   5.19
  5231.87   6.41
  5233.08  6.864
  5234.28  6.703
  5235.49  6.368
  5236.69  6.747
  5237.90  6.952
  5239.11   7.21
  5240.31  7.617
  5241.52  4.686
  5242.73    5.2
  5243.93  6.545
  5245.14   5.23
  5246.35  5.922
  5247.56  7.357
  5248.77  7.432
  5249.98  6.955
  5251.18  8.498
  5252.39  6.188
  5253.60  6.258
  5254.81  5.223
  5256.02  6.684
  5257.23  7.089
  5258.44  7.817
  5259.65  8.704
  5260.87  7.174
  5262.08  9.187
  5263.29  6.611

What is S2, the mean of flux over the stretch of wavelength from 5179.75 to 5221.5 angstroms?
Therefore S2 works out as 6.58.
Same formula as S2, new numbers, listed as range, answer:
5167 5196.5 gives 6.6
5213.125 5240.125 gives 6.48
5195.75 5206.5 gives 6.54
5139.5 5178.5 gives 6.42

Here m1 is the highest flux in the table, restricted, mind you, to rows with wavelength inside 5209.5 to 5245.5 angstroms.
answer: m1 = 7.617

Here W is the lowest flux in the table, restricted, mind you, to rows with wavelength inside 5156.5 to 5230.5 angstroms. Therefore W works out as 4.965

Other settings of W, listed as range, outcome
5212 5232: 5.007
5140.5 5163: 4.618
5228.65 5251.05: 4.686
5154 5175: 5.282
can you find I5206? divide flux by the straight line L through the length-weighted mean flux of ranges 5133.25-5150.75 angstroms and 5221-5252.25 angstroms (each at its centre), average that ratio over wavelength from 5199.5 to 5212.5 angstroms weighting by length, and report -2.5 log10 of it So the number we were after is -0.04 mag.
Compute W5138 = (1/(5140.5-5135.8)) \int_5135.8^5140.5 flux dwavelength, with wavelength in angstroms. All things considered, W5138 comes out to 5.77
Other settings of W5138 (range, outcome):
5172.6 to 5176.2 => 6.4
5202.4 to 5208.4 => 6.43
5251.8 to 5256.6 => 6.08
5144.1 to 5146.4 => 6.39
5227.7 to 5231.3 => 5.61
